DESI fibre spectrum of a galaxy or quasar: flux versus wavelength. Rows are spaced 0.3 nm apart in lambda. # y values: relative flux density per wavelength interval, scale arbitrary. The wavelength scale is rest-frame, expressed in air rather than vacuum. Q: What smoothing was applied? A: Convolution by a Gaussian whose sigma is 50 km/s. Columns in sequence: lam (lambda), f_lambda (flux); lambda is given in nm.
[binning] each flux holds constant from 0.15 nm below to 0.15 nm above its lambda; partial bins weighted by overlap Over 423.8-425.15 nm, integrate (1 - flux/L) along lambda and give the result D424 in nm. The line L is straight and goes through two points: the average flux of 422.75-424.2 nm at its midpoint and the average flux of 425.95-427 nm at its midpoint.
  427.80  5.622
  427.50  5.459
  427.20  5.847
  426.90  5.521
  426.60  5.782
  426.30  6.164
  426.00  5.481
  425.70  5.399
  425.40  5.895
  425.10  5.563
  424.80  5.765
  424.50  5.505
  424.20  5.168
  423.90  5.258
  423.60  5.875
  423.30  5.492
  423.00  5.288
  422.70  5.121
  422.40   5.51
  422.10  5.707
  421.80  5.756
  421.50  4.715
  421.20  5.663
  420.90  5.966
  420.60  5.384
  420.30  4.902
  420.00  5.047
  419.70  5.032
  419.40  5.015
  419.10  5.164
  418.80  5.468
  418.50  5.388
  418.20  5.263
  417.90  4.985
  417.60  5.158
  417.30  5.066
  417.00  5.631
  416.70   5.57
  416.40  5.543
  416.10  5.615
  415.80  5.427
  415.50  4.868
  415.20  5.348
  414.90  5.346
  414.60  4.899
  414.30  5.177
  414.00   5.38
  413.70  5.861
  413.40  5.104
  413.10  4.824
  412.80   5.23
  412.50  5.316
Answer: 0.022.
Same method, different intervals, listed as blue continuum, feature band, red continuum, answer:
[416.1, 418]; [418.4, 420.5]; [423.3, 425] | 0.10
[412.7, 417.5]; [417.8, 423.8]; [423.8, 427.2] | 0.14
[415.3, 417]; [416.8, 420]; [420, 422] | 0.11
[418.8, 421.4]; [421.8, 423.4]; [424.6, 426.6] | 0.01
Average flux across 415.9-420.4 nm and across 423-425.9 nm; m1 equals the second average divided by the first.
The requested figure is 1.1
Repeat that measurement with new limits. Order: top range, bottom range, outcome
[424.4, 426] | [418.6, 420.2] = 1.09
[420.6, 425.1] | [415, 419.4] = 1.03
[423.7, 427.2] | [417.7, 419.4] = 1.07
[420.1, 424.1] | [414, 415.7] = 1.05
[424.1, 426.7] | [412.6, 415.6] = 1.08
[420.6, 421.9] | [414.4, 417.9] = 1.04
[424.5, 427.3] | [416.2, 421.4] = 1.07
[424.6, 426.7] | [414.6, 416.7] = 1.07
